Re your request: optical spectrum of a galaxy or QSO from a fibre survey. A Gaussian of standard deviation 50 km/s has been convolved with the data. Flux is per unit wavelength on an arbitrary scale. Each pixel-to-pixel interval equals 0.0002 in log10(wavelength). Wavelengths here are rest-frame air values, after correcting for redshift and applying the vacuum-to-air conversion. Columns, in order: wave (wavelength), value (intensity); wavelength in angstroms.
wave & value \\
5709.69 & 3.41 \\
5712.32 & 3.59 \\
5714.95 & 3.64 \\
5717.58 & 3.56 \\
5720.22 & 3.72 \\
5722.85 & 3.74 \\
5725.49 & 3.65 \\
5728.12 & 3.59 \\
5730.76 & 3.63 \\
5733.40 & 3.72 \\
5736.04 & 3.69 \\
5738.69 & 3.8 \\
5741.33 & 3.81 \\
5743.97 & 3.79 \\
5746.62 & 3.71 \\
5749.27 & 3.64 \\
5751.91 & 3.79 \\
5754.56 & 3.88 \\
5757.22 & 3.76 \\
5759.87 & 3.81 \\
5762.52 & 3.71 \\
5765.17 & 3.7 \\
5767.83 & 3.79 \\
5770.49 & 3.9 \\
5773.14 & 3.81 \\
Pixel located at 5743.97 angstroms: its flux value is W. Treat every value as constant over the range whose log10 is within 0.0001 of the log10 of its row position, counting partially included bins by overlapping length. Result 3.79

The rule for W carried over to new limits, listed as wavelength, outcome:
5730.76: 3.63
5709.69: 3.41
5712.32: 3.59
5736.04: 3.69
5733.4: 3.72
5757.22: 3.76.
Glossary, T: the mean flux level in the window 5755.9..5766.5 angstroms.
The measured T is 3.75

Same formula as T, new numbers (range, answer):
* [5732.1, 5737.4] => 3.7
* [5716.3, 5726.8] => 3.67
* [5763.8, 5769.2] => 3.74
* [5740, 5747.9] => 3.77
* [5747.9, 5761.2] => 3.78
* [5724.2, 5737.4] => 3.66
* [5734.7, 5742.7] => 3.77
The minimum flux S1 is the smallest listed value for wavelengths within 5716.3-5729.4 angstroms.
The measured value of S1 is 3.56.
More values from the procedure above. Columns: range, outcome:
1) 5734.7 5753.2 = 3.64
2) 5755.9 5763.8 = 3.71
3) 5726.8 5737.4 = 3.59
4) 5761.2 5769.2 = 3.7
